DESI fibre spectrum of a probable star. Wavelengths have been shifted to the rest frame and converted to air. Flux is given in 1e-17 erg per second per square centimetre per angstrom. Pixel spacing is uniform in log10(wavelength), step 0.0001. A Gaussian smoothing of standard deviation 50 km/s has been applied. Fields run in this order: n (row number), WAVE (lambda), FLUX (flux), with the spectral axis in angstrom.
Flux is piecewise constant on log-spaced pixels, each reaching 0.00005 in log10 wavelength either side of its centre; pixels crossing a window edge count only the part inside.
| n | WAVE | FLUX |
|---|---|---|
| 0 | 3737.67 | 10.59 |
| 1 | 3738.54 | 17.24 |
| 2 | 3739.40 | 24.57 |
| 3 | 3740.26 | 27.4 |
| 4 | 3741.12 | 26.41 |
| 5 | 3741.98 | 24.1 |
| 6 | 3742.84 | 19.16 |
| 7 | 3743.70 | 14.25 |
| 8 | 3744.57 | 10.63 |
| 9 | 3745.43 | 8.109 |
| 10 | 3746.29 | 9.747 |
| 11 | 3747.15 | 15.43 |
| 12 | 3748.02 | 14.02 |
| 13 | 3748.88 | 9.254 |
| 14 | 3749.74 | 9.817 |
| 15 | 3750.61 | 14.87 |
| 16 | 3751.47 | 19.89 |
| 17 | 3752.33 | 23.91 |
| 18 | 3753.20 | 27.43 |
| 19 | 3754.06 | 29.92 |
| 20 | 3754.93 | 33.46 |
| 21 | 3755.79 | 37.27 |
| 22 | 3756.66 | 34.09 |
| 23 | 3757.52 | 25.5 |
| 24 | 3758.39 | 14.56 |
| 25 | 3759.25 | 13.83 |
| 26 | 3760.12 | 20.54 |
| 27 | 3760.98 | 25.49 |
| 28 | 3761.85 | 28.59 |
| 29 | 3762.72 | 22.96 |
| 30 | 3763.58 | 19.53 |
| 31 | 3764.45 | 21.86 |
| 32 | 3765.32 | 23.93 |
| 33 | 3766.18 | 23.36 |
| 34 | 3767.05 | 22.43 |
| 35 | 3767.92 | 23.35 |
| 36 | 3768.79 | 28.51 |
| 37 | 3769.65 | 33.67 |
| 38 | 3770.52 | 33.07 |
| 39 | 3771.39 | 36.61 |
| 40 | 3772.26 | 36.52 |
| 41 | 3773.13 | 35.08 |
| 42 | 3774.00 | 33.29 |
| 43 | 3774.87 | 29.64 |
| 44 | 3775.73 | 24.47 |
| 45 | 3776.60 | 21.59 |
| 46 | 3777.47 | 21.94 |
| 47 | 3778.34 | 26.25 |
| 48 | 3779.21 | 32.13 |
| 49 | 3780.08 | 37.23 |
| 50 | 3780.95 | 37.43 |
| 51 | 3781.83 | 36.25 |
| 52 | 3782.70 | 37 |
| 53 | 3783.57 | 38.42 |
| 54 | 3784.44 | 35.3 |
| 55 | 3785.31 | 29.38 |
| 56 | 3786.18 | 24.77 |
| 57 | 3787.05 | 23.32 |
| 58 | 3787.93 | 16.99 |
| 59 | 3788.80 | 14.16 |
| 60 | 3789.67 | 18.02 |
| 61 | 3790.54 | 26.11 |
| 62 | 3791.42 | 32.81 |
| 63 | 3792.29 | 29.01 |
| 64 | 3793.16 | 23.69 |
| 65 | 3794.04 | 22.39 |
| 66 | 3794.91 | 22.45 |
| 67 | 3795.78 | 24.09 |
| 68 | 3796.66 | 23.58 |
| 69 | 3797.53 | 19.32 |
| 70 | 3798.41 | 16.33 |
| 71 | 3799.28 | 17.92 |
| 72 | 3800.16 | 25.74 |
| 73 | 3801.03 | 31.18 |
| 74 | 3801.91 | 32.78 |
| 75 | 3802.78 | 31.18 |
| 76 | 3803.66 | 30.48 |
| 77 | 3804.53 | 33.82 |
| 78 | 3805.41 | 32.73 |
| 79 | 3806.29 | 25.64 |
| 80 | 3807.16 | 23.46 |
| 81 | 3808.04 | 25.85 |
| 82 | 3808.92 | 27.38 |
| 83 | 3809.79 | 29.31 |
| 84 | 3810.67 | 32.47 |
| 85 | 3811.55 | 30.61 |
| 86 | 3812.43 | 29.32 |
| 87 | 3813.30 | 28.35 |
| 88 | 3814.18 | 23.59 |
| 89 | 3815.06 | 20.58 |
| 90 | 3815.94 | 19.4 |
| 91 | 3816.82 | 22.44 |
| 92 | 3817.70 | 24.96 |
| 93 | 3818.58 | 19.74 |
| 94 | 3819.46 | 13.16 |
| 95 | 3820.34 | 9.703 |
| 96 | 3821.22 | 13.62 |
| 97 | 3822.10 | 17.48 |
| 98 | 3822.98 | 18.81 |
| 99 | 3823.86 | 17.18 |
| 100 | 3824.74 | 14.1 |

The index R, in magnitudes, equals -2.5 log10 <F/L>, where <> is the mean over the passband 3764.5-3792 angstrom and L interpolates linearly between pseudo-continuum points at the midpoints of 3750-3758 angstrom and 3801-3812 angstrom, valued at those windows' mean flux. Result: -0.02 mag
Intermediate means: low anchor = 26.9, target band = 28.7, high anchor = 29.7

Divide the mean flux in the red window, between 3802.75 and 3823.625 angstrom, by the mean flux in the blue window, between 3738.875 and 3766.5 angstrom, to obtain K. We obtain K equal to 1.1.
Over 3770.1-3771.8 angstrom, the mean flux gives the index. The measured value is 34.8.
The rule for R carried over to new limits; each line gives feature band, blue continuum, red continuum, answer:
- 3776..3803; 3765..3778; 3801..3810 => 0.089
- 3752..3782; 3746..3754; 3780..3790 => -0.233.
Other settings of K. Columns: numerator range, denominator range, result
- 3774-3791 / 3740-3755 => 1.53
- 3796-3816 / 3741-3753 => 1.71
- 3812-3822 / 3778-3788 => 0.64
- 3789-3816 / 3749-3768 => 1.12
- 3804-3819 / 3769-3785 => 0.82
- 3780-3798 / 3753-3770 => 1.06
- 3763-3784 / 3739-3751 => 1.83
